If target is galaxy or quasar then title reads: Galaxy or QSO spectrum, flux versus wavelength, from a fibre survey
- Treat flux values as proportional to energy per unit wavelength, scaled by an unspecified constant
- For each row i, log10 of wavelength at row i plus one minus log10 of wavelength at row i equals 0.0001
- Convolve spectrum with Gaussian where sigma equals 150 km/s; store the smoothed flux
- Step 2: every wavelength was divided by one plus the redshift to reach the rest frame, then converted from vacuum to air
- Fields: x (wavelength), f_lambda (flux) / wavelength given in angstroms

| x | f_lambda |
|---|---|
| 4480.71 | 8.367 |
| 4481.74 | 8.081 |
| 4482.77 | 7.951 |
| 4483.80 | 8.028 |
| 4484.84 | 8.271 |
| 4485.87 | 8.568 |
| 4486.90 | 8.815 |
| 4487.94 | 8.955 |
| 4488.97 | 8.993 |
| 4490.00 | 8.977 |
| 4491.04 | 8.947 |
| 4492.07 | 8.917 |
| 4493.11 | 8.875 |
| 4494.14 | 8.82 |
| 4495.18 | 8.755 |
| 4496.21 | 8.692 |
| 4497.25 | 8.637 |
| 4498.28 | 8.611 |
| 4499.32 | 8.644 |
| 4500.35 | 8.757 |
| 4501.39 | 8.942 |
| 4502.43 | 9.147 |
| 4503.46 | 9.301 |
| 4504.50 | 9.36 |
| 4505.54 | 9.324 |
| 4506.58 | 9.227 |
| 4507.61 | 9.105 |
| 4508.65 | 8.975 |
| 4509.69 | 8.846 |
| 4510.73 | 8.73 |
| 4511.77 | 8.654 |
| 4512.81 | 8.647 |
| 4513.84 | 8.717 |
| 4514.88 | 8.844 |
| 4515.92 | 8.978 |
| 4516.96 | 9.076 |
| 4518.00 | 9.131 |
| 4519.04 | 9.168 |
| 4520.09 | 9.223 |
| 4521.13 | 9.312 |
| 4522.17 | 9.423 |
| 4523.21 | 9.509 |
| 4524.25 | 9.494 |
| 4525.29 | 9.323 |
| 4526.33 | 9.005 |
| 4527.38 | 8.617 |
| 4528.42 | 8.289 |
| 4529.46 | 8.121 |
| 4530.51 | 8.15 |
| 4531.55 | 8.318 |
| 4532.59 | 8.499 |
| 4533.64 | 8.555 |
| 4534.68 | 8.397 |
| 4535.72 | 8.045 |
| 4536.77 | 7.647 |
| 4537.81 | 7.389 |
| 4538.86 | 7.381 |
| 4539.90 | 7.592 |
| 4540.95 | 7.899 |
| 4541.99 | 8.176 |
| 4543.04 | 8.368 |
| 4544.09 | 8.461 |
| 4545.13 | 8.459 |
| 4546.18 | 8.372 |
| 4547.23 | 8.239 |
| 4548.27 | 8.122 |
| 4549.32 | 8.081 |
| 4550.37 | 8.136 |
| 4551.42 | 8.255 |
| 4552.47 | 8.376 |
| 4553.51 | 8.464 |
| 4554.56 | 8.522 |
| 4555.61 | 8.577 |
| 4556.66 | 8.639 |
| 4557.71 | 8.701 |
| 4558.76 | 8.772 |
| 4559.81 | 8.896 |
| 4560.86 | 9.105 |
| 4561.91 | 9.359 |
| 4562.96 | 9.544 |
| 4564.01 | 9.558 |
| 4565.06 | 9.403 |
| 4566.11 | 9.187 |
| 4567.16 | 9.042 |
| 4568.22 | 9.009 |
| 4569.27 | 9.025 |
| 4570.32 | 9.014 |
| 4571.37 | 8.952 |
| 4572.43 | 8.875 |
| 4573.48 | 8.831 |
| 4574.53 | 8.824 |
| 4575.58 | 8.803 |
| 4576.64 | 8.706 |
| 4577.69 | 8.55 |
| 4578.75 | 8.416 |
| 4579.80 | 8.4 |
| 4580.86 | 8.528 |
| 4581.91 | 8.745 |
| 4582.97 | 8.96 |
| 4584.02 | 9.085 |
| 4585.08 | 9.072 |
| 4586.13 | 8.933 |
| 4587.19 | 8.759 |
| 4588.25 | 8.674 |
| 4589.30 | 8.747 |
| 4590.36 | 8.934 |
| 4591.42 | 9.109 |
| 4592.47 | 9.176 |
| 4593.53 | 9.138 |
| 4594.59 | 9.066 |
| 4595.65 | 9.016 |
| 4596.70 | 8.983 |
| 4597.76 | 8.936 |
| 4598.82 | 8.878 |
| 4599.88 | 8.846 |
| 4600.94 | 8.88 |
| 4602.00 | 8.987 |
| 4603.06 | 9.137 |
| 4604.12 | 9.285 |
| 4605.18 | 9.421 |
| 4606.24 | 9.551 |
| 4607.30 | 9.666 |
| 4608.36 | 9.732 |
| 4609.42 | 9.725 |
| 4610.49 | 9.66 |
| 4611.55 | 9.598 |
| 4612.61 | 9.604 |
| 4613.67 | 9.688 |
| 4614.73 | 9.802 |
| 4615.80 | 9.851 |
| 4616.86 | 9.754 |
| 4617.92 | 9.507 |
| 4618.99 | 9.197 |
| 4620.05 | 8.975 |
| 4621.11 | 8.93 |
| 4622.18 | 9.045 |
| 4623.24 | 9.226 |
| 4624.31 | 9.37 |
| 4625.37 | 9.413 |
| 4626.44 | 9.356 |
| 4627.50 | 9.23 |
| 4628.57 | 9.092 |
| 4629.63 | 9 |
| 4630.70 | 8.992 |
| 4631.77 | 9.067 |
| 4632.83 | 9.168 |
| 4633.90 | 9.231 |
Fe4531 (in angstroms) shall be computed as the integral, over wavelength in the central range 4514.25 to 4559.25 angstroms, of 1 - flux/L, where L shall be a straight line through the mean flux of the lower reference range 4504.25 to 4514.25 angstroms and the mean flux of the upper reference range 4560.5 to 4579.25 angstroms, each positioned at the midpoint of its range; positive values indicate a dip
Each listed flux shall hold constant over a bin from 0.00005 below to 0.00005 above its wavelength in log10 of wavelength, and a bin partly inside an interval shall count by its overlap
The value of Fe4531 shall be 2.3 angstroms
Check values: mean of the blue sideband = 8.95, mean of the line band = 8.51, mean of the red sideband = 9.01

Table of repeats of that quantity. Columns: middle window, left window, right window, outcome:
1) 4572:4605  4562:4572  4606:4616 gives 1.9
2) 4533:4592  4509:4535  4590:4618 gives 3.0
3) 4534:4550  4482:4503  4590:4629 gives 1.6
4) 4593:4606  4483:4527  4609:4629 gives 0.4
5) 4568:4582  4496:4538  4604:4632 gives 0.6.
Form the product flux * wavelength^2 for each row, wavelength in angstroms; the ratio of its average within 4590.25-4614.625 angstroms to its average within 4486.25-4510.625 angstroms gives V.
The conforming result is 1.1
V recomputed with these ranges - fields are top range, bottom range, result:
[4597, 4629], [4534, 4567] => 1.13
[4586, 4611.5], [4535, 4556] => 1.15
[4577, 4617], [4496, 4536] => 1.07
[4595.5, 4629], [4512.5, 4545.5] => 1.13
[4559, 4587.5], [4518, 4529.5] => 1.01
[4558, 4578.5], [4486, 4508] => 1.04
